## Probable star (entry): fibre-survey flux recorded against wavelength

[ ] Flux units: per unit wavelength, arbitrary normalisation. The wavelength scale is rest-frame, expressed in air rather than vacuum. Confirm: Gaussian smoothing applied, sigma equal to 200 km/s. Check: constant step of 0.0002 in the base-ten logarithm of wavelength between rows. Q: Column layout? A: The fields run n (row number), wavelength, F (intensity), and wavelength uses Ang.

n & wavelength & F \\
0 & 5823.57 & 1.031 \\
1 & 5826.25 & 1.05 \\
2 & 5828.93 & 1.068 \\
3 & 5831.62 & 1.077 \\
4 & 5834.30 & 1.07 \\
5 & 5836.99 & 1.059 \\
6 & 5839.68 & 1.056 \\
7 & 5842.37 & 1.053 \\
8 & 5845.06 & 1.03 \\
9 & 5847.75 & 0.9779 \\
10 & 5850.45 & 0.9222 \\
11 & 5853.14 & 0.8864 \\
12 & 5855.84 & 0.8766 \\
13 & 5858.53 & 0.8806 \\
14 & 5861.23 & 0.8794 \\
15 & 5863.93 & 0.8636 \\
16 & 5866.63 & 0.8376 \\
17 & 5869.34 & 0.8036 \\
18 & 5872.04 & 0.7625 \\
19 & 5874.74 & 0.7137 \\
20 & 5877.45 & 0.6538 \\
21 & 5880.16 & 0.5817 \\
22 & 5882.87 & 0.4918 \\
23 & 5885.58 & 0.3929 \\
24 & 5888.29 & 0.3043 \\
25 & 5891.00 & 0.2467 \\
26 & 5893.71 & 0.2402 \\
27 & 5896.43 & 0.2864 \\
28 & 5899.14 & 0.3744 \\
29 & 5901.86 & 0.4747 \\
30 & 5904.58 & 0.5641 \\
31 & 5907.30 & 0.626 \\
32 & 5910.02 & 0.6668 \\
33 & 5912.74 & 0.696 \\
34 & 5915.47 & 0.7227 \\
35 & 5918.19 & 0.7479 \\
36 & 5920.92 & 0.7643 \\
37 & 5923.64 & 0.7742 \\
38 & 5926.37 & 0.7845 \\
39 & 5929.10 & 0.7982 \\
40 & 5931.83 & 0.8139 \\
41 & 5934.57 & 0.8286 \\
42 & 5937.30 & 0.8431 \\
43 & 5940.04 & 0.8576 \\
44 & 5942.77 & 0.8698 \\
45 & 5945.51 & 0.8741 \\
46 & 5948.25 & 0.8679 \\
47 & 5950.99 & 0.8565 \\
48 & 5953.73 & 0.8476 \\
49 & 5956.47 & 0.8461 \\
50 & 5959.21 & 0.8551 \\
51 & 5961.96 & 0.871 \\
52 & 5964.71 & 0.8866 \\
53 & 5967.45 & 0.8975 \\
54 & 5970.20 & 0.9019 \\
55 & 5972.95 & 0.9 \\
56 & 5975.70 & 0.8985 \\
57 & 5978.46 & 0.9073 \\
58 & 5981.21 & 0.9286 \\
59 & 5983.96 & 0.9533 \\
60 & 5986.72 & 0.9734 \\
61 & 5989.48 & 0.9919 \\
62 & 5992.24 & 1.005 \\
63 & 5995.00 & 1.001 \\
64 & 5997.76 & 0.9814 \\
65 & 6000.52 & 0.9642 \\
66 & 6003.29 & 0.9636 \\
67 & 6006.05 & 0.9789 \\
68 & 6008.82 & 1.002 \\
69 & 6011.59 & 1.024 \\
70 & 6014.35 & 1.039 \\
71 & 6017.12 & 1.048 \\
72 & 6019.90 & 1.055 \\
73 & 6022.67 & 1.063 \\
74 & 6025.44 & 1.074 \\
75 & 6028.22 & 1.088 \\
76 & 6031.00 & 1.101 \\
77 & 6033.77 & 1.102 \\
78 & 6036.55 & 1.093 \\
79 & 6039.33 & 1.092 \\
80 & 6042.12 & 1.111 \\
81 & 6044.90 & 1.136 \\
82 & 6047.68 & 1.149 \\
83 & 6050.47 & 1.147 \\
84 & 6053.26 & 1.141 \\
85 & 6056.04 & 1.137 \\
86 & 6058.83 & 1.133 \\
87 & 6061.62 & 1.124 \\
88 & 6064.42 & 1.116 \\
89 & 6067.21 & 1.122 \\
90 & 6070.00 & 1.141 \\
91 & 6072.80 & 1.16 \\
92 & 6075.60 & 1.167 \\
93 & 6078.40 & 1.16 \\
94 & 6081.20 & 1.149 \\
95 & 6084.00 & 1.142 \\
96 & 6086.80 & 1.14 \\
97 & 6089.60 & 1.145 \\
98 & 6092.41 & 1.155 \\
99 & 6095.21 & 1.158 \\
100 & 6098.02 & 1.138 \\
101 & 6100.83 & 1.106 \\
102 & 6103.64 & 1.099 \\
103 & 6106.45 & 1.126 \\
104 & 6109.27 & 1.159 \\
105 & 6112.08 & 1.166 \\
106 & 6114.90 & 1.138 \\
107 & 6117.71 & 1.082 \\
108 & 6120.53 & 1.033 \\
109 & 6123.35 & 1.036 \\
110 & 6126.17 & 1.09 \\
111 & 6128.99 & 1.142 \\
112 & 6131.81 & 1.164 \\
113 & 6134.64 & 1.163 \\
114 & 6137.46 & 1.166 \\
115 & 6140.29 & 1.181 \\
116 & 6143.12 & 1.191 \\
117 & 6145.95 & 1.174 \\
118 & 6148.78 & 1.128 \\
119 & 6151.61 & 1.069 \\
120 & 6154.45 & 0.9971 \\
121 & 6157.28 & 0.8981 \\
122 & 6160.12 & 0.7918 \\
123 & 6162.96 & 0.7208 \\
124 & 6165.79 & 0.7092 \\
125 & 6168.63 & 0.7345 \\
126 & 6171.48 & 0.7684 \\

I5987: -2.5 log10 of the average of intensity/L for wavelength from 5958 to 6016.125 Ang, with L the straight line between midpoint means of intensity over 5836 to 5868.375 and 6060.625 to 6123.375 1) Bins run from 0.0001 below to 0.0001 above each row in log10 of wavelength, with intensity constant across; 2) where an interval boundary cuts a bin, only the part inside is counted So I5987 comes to 0.107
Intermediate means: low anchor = 0.94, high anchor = 1.13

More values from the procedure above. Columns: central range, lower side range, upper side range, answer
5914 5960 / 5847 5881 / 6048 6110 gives 0.13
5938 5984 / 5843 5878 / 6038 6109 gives 0.13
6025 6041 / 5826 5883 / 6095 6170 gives -0.10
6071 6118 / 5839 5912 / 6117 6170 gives -0.19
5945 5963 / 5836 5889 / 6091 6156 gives 0.07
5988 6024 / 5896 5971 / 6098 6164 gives -0.15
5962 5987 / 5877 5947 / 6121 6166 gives -0.23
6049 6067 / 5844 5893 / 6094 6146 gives -0.10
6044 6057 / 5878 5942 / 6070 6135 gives -0.16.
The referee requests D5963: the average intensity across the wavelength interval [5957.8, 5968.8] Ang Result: 0.878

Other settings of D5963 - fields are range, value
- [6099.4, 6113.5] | 1.13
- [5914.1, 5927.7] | 0.759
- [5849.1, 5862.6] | 0.889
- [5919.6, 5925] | 0.77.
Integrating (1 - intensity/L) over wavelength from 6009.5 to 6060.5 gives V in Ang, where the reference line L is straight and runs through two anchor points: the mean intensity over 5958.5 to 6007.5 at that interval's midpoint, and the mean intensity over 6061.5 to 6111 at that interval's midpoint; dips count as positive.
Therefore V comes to -2.72 Ang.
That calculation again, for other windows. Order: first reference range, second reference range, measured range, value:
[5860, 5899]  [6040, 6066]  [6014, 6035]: -0.7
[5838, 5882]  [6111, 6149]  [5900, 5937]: 8.3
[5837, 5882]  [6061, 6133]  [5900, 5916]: 5.3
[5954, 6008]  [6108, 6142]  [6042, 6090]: -4.3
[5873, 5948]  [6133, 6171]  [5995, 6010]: -4.1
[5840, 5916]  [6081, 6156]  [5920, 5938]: -0.7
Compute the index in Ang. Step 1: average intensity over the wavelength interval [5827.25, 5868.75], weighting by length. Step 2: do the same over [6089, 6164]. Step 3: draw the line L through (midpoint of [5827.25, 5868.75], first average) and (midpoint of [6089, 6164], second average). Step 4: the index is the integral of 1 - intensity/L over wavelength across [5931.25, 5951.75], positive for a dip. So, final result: 3.2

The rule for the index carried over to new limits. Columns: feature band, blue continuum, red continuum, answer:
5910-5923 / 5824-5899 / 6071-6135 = 2.0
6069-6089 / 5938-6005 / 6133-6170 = -3.9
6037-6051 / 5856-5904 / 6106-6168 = -3.8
